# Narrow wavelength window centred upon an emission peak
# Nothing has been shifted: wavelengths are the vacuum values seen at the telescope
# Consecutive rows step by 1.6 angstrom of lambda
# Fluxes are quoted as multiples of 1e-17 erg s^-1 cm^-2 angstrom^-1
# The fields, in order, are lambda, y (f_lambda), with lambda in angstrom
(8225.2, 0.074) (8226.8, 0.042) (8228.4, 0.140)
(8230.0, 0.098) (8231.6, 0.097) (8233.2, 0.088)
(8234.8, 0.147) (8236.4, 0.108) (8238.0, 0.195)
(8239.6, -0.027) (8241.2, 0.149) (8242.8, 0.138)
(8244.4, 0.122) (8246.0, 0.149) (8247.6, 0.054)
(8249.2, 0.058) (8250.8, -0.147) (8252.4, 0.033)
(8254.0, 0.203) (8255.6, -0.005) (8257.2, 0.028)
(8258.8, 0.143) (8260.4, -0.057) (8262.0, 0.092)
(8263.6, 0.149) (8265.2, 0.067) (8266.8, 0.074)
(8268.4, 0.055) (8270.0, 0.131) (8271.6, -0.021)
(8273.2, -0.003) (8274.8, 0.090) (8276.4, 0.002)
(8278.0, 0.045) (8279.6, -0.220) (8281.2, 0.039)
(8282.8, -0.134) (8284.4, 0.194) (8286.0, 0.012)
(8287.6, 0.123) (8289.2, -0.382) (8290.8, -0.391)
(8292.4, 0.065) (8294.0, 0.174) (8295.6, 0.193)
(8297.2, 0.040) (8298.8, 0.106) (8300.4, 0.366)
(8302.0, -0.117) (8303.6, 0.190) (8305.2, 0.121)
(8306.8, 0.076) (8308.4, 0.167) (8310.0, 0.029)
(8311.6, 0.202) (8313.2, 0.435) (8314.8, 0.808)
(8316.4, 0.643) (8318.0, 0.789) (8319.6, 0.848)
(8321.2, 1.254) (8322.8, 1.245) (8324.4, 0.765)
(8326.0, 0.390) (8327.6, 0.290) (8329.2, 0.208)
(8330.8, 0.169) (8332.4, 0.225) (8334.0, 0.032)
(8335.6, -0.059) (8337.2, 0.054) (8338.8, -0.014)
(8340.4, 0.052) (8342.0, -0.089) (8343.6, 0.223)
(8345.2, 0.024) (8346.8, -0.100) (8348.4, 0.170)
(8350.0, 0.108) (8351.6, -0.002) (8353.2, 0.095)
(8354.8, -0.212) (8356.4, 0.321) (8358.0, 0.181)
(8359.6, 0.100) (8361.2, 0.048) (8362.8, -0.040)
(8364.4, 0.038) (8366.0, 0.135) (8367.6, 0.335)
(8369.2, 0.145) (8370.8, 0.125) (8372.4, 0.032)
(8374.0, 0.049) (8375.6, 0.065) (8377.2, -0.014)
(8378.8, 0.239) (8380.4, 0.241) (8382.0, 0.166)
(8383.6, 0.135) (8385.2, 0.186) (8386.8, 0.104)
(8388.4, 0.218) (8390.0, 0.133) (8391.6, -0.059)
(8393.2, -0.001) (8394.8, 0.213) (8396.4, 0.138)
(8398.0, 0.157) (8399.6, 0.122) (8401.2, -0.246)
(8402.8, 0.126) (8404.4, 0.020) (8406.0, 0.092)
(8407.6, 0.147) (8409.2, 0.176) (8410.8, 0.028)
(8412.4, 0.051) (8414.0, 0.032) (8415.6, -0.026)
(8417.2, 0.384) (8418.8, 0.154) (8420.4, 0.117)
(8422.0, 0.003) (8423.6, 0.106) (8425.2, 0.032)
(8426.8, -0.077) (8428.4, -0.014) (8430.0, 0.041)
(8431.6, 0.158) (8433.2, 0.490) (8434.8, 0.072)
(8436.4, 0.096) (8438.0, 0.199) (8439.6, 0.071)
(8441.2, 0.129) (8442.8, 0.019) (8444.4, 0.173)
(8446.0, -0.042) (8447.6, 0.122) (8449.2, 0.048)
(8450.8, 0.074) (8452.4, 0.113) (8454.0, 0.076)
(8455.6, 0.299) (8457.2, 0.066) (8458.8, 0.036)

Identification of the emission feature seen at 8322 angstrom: [O II] 3727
